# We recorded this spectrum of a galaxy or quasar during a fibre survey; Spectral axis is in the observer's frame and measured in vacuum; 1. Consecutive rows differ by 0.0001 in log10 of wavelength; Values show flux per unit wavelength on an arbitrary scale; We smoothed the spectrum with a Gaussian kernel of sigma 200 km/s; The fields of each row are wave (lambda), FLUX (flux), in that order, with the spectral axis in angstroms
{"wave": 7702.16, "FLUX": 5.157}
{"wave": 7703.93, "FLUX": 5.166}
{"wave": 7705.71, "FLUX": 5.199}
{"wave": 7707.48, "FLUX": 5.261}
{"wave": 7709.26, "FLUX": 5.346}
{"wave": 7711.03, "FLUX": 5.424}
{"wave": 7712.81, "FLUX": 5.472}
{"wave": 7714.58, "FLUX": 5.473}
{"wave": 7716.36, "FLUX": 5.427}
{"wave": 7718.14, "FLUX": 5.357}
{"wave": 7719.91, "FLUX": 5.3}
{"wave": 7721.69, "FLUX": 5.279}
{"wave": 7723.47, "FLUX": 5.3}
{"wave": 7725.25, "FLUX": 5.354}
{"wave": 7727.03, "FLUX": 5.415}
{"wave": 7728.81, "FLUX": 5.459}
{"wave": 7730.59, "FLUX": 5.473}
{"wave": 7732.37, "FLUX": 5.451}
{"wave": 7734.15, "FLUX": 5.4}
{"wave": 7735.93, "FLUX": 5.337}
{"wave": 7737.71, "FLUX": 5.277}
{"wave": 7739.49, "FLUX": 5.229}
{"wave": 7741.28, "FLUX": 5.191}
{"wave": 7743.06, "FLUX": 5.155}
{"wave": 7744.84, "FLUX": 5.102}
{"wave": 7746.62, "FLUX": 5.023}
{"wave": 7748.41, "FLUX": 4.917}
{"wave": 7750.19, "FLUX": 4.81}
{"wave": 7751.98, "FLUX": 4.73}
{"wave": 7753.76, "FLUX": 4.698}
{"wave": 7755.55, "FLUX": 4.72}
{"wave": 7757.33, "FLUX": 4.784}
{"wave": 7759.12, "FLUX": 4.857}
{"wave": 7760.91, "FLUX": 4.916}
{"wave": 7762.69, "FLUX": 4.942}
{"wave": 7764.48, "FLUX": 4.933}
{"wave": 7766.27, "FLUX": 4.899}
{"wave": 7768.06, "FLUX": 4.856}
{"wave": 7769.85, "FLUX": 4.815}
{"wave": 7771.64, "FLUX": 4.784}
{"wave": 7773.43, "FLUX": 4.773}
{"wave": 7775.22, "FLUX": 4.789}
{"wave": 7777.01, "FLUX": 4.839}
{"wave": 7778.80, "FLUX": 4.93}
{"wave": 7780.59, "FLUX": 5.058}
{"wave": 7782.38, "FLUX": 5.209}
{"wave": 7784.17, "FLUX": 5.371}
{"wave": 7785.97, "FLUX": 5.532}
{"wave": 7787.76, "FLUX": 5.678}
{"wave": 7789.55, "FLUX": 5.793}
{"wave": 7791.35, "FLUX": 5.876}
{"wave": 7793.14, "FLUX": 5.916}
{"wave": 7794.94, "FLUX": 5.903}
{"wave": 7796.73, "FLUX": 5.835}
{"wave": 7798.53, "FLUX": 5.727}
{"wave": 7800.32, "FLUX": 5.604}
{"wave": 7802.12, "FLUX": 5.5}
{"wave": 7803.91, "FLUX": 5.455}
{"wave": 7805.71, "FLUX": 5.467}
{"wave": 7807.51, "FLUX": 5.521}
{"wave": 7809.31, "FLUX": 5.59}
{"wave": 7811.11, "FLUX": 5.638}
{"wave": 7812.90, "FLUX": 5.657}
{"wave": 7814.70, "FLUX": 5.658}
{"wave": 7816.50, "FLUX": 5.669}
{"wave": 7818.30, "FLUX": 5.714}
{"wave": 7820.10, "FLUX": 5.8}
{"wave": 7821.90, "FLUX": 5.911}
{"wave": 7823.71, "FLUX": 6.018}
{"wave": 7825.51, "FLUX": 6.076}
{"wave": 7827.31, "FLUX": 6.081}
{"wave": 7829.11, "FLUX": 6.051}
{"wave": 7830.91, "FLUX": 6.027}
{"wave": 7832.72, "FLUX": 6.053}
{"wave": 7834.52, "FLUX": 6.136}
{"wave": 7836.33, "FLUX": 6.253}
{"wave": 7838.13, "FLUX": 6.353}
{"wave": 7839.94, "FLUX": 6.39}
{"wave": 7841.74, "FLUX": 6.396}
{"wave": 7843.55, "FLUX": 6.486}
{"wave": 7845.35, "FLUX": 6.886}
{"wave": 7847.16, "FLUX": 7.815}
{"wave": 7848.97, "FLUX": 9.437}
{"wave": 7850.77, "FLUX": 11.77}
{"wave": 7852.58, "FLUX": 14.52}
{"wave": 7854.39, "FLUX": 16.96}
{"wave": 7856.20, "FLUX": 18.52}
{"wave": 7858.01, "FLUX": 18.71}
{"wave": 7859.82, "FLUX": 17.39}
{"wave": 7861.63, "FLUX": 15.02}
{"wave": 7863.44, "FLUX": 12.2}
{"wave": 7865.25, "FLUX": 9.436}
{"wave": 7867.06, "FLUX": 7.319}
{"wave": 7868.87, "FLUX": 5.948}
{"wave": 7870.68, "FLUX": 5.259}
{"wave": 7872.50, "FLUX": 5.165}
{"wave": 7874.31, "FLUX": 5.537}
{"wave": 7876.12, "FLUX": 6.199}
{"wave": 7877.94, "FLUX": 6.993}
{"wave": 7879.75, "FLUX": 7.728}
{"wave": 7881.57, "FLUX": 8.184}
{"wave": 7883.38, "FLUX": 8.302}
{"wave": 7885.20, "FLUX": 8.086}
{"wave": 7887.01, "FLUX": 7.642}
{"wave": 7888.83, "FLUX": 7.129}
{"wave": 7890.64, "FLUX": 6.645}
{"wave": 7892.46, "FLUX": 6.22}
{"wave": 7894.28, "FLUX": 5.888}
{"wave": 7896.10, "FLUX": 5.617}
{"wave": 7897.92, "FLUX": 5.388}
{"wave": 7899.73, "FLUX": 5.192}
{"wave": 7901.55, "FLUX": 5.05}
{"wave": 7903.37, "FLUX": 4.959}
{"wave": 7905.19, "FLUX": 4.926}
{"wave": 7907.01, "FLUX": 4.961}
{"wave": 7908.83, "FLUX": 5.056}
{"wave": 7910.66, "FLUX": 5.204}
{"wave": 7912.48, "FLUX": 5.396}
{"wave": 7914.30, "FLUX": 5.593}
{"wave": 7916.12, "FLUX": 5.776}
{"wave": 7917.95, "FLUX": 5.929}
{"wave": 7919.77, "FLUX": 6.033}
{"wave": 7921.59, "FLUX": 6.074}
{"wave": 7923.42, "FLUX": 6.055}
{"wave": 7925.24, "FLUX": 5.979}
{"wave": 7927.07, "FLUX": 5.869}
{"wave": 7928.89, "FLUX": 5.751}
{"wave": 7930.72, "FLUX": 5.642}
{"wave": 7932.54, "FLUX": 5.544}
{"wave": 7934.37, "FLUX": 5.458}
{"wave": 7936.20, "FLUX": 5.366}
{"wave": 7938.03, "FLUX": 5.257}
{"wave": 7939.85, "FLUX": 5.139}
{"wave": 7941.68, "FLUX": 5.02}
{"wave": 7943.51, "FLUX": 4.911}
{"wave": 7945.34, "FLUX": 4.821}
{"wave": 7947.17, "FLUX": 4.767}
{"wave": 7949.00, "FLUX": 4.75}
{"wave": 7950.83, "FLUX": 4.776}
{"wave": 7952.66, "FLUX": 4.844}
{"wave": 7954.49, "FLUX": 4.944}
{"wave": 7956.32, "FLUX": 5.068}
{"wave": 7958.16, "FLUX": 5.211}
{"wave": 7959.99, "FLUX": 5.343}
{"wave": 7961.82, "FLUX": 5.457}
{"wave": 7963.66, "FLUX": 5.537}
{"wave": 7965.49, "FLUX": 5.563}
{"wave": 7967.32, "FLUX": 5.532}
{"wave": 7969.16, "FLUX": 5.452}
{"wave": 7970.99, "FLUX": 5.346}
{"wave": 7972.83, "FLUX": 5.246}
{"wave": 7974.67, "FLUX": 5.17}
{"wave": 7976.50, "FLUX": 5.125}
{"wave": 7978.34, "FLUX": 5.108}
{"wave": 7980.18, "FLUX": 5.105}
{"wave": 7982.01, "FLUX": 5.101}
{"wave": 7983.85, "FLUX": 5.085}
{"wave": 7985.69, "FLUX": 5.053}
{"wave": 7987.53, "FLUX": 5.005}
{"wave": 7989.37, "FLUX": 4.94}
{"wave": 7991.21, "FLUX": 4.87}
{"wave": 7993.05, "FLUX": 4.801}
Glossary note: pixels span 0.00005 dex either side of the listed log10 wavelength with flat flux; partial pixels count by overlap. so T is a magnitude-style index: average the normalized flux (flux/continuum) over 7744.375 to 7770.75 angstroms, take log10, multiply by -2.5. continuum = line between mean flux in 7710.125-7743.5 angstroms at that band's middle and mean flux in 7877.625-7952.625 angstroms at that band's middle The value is 0.12 mag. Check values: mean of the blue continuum 5.36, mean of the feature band 4.86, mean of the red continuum 5.81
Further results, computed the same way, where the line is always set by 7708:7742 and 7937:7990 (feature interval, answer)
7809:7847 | -0.16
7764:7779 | 0.10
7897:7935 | -0.07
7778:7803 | -0.05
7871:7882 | -0.24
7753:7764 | 0.11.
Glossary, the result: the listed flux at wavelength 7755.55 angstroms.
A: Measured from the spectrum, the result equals 4.72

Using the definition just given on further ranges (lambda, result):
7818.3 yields 5.714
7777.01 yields 4.839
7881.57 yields 8.184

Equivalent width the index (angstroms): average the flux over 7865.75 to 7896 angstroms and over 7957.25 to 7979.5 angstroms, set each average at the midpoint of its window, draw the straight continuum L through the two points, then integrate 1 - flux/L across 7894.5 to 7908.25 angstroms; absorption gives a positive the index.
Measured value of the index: 2.7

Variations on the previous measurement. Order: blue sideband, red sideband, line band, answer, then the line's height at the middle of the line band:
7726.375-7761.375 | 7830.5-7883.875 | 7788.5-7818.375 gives 6.5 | 7.26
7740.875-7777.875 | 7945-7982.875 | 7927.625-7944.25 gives -0.8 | 5.12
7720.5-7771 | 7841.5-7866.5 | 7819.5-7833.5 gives 6.0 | 10.5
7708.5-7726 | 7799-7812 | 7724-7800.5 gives 3.8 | 5.46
